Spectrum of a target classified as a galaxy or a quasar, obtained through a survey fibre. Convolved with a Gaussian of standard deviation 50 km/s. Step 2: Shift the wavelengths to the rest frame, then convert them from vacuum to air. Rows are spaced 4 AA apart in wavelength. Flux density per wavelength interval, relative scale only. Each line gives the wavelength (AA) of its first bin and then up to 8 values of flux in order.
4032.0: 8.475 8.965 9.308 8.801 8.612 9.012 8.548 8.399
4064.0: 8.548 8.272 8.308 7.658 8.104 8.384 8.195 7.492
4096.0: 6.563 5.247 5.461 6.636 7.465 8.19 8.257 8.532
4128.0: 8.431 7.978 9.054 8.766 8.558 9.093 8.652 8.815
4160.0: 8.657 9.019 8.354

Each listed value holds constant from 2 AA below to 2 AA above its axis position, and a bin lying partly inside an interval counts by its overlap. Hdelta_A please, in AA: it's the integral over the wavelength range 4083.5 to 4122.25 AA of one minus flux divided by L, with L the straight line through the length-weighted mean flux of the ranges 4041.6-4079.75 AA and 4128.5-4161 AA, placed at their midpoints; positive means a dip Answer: 6.4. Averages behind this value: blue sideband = 8.45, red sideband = 8.69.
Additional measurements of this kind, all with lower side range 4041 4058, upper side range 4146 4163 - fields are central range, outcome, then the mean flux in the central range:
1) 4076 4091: 1.2 AA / 8.1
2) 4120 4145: 0.8 AA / 8.53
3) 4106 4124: 2.2 AA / 7.74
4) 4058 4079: 1.3 AA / 8.23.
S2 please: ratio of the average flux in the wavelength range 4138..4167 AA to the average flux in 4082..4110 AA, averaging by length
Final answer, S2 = 1.3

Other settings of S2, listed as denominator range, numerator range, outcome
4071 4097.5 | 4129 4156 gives 1.11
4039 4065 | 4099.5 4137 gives 0.87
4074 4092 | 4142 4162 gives 1.09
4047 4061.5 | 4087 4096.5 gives 0.86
